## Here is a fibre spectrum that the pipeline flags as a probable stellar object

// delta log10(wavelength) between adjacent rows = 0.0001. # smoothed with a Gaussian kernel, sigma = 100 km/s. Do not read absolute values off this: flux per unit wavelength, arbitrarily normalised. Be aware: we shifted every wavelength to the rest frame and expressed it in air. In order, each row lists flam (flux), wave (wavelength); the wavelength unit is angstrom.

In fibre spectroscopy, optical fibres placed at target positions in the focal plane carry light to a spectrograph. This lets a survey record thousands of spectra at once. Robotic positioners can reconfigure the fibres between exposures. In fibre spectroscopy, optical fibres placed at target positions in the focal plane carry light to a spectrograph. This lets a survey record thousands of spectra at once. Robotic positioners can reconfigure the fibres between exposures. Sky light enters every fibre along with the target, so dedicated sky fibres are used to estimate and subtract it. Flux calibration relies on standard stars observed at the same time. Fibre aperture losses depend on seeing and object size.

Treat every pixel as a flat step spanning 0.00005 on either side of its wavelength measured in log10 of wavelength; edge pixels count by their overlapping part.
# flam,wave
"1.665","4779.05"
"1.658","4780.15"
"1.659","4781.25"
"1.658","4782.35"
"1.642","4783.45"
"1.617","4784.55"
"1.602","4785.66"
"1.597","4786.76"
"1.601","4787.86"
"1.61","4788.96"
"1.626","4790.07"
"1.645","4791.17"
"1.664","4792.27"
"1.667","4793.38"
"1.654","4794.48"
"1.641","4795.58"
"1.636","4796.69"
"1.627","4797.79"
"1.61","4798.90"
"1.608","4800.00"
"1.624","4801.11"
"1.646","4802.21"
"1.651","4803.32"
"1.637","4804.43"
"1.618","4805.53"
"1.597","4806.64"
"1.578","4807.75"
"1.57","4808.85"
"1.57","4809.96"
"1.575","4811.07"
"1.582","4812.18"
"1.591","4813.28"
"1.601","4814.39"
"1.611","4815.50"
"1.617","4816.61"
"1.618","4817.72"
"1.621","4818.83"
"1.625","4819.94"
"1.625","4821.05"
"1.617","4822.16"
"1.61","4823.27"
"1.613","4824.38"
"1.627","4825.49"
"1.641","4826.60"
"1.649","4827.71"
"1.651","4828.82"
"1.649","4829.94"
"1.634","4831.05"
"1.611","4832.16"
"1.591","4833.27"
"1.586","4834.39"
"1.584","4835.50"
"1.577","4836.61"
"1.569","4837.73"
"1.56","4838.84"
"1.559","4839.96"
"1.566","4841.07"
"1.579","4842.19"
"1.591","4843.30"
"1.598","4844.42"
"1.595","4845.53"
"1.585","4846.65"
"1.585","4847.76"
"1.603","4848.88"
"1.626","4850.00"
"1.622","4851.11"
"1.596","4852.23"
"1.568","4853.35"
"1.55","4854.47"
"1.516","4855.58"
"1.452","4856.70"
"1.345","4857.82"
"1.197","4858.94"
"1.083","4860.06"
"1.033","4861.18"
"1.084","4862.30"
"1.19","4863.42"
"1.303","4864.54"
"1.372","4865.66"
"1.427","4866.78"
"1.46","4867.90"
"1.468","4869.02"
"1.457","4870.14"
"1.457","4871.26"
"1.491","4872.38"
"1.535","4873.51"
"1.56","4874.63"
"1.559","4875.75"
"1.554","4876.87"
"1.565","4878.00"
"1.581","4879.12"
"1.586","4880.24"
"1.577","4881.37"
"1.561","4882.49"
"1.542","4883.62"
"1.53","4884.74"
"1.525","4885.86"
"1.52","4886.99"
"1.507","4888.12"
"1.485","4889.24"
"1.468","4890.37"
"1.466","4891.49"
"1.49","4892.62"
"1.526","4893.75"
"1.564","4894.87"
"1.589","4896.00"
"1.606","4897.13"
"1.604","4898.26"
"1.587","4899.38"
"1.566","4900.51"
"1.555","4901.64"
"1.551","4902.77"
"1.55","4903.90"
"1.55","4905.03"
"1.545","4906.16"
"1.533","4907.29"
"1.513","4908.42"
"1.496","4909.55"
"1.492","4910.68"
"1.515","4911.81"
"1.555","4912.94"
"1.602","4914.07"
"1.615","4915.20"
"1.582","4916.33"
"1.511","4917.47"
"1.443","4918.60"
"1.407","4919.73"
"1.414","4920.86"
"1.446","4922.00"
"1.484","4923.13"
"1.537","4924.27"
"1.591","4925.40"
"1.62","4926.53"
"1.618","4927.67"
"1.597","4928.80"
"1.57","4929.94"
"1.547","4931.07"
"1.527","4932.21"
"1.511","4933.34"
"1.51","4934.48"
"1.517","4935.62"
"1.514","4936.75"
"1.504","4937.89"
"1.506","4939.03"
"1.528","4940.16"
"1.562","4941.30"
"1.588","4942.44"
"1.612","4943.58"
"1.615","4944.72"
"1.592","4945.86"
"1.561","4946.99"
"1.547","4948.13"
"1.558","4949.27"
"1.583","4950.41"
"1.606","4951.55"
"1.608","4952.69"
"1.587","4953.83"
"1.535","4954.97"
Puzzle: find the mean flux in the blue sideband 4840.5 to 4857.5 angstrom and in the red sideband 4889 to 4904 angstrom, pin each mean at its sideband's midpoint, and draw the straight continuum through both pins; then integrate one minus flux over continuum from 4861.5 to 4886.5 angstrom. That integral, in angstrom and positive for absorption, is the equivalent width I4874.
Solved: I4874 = 1.4 angstrom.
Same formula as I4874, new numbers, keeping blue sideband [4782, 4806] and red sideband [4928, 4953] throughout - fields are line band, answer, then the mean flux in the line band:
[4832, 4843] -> 0.22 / 1.58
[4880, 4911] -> 0.82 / 1.54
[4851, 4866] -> 2.41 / 1.34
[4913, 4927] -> 0.42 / 1.52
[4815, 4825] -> 0.00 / 1.62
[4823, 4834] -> -0.09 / 1.63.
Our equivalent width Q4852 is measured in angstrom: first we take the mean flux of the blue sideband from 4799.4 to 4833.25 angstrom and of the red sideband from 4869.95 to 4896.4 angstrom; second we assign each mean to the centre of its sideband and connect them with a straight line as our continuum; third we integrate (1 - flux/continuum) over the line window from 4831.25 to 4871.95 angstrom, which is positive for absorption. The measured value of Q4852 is 2.4 angstrom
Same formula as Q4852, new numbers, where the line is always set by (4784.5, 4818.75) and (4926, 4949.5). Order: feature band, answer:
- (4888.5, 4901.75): 0.3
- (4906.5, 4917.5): 0.2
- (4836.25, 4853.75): 0.1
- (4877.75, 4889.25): 0.3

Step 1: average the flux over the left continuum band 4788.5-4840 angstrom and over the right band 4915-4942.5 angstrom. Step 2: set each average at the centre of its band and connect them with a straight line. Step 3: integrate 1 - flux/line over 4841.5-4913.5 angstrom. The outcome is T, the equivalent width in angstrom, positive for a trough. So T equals 3.1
